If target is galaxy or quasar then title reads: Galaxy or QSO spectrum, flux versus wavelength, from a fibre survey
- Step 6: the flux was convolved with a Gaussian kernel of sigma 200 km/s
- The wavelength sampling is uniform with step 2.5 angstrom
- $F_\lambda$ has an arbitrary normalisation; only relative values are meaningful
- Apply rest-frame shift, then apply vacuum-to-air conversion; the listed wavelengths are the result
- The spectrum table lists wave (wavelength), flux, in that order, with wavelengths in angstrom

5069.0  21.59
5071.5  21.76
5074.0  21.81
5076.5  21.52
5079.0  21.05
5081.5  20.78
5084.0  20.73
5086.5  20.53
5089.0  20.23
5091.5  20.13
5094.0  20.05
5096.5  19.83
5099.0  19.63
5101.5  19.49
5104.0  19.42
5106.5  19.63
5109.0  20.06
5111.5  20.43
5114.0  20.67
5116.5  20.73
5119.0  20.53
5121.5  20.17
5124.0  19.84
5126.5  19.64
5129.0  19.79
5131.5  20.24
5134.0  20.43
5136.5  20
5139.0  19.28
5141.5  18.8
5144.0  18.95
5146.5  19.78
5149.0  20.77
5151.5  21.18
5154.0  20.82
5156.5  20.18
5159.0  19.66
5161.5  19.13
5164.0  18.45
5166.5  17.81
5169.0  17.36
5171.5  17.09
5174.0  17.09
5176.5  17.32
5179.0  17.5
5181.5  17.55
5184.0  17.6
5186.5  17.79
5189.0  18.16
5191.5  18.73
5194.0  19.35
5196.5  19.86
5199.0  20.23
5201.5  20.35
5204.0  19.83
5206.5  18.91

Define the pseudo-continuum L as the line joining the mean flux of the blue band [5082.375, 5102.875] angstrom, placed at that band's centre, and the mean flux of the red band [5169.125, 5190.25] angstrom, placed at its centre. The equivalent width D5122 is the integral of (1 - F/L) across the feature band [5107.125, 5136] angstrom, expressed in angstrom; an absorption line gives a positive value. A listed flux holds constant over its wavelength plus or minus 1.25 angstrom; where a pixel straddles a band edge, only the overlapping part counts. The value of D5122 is -1.5 angstrom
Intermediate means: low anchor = 20.1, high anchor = 17.5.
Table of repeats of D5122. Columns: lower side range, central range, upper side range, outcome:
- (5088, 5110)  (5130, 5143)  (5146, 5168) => 0.0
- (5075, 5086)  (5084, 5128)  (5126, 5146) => 0.6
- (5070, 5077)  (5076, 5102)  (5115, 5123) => 1.1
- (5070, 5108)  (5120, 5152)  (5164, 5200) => -1.1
